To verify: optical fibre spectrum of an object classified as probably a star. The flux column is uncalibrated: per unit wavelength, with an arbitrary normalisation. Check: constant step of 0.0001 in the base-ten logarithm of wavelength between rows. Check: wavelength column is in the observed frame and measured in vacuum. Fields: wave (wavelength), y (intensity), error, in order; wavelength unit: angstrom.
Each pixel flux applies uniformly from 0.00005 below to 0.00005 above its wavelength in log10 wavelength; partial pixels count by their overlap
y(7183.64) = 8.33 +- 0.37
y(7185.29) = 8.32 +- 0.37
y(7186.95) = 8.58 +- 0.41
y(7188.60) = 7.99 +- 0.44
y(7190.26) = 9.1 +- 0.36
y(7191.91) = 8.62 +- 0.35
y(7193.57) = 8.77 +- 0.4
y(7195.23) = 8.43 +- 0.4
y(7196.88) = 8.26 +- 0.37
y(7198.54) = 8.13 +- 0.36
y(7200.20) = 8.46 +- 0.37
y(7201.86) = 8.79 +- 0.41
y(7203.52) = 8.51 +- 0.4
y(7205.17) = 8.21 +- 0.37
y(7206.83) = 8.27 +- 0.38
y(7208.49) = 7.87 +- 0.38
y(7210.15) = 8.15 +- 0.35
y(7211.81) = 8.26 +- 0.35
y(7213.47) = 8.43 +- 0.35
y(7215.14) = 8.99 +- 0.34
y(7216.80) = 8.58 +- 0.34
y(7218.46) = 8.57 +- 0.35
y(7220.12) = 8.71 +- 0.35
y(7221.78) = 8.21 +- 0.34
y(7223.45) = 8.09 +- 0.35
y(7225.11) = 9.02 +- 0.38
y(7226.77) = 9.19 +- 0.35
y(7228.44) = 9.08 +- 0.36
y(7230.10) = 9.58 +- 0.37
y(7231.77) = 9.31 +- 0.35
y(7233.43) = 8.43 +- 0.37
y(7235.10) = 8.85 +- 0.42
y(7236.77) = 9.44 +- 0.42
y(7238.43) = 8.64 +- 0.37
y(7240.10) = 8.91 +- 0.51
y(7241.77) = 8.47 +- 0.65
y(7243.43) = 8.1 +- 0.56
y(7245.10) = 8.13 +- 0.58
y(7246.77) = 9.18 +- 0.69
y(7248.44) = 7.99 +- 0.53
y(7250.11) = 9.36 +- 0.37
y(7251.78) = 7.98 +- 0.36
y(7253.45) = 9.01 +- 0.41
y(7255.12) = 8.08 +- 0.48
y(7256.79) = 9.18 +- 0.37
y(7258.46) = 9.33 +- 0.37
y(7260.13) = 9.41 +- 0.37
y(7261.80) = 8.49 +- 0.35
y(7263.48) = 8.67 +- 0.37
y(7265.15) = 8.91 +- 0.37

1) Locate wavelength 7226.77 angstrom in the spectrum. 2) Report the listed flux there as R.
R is 9.19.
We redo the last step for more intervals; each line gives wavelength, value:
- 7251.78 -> 7.98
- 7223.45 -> 8.09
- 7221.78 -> 8.21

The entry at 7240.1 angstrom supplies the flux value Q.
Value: 8.91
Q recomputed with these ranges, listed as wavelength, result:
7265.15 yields 8.91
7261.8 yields 8.49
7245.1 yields 8.13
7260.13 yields 9.41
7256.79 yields 9.18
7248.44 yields 7.99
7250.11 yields 9.36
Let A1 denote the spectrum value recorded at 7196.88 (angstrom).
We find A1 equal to 8.26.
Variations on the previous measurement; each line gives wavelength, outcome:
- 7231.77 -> 9.31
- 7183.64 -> 8.33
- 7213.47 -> 8.43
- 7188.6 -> 7.99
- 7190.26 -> 9.1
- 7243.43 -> 8.1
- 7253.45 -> 9.01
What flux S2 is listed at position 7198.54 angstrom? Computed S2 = 8.13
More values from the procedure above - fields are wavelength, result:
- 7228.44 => 9.08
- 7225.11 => 9.02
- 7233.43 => 8.43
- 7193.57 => 8.77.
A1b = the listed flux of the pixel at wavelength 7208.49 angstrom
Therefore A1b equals 7.87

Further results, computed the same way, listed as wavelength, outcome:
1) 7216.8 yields 8.58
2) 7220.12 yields 8.71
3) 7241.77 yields 8.47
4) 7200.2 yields 8.46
